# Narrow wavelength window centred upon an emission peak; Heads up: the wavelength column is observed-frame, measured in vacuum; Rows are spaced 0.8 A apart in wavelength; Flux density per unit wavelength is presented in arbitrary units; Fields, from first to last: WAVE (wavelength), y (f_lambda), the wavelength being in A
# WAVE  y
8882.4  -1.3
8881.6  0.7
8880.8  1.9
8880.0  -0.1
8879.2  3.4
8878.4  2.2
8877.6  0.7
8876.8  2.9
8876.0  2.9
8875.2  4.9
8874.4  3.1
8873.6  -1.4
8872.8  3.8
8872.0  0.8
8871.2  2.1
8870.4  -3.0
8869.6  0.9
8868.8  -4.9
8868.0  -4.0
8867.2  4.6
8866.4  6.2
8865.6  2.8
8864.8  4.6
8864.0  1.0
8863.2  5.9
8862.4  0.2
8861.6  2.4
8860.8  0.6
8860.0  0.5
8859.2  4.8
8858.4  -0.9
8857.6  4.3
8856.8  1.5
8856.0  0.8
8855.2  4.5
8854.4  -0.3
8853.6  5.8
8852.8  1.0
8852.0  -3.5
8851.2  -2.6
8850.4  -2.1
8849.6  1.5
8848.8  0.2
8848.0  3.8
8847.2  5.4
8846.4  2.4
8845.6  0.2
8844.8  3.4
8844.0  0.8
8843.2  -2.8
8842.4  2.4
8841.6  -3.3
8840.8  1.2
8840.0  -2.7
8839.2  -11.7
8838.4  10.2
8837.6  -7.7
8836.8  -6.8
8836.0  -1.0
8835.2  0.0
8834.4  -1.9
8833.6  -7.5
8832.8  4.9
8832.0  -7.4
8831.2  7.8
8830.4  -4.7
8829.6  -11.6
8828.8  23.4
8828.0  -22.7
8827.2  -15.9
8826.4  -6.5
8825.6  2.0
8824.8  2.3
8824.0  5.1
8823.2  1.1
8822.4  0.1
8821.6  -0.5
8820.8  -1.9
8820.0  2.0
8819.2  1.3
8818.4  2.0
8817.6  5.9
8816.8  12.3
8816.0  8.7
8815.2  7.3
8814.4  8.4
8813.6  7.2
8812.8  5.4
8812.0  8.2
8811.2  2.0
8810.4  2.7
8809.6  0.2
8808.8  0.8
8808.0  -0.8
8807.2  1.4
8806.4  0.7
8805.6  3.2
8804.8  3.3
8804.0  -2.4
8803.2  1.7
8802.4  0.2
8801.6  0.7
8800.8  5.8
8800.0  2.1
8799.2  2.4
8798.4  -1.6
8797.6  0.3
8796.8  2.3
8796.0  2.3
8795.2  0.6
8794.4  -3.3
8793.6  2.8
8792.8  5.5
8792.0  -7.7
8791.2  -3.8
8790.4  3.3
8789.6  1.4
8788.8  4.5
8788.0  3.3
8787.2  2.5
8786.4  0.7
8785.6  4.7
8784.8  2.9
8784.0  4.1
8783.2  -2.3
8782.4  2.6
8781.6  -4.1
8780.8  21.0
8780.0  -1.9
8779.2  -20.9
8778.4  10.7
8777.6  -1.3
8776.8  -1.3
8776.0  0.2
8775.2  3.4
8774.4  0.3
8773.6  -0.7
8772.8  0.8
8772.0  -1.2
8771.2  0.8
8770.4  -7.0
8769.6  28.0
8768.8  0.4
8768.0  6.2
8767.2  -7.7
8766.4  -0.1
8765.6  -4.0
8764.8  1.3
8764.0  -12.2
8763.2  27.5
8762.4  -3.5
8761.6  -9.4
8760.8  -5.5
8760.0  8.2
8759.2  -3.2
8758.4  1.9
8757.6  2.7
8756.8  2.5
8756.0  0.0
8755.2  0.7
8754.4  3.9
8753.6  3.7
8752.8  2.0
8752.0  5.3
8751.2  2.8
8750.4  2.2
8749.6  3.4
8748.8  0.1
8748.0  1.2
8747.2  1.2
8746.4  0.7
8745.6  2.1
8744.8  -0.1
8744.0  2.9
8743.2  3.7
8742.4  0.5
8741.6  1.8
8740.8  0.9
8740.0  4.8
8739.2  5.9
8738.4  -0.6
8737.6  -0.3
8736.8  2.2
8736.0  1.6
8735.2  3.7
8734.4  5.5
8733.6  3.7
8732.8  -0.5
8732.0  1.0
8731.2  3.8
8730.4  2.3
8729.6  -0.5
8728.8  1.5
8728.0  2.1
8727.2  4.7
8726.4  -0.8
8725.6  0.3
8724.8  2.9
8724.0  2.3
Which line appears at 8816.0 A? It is Hbeta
